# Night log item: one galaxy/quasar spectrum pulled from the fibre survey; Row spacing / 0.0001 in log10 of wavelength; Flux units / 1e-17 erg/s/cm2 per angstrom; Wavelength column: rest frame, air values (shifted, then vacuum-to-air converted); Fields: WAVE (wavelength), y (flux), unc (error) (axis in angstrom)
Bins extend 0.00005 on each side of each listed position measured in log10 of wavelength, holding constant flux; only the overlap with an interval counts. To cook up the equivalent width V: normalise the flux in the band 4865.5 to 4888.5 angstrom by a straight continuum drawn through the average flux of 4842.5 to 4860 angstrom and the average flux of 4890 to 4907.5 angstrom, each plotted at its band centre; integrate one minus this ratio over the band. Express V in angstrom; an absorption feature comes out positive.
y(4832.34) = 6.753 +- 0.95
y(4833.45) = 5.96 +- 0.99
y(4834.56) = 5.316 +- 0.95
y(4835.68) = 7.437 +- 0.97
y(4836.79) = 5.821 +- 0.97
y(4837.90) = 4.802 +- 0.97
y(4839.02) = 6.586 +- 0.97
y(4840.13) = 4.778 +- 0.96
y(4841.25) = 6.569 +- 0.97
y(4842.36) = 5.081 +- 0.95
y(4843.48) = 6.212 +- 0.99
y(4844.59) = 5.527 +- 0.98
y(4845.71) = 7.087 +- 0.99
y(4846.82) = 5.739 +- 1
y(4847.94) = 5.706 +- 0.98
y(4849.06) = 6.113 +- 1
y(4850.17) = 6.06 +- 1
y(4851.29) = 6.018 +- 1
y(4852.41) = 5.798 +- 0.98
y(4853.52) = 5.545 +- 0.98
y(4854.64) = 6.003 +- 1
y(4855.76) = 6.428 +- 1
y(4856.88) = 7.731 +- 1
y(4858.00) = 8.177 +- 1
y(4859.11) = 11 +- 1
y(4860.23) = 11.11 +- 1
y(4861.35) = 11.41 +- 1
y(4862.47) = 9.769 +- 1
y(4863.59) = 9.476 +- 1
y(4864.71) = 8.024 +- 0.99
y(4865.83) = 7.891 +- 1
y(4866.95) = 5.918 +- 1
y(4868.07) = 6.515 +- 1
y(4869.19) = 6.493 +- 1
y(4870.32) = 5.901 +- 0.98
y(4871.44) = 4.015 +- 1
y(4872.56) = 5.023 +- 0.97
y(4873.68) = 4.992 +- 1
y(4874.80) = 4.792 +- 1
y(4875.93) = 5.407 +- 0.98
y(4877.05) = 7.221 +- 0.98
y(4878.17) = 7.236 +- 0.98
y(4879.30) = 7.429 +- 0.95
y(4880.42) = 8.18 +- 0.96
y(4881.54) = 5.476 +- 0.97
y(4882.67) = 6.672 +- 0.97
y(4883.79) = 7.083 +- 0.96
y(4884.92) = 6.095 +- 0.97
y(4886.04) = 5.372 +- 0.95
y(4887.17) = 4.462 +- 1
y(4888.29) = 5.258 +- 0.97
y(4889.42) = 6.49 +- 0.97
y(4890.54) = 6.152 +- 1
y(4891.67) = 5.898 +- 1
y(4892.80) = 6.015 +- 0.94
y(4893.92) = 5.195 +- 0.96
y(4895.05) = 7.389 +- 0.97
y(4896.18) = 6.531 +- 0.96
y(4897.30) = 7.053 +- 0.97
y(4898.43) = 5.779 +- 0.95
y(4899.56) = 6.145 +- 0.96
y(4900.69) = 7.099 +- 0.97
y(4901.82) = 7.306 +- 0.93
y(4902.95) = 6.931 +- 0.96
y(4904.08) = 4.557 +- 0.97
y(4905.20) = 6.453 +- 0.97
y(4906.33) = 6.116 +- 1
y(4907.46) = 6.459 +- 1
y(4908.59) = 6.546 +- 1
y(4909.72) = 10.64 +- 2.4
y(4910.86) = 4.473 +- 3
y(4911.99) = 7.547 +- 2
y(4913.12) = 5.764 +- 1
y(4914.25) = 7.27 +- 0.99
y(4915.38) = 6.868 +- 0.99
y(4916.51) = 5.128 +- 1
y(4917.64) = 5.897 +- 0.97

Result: 1.5 angstrom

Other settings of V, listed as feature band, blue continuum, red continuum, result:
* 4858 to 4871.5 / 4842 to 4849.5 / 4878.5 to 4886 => -4.2 angstrom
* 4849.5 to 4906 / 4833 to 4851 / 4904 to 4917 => -4.0 angstrom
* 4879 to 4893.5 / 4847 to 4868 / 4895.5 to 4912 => 1.7 angstrom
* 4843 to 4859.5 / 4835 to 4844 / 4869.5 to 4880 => -2.0 angstrom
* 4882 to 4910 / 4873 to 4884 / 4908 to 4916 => 1.6 angstrom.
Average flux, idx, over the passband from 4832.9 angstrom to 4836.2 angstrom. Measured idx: 6.22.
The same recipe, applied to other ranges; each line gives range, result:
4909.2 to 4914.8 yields 7.1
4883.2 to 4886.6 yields 6.2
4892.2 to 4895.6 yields 6.19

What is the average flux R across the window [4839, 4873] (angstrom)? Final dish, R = 6.91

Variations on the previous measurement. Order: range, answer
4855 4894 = 6.88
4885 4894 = 5.66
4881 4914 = 6.32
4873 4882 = 6.34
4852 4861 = 7.85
